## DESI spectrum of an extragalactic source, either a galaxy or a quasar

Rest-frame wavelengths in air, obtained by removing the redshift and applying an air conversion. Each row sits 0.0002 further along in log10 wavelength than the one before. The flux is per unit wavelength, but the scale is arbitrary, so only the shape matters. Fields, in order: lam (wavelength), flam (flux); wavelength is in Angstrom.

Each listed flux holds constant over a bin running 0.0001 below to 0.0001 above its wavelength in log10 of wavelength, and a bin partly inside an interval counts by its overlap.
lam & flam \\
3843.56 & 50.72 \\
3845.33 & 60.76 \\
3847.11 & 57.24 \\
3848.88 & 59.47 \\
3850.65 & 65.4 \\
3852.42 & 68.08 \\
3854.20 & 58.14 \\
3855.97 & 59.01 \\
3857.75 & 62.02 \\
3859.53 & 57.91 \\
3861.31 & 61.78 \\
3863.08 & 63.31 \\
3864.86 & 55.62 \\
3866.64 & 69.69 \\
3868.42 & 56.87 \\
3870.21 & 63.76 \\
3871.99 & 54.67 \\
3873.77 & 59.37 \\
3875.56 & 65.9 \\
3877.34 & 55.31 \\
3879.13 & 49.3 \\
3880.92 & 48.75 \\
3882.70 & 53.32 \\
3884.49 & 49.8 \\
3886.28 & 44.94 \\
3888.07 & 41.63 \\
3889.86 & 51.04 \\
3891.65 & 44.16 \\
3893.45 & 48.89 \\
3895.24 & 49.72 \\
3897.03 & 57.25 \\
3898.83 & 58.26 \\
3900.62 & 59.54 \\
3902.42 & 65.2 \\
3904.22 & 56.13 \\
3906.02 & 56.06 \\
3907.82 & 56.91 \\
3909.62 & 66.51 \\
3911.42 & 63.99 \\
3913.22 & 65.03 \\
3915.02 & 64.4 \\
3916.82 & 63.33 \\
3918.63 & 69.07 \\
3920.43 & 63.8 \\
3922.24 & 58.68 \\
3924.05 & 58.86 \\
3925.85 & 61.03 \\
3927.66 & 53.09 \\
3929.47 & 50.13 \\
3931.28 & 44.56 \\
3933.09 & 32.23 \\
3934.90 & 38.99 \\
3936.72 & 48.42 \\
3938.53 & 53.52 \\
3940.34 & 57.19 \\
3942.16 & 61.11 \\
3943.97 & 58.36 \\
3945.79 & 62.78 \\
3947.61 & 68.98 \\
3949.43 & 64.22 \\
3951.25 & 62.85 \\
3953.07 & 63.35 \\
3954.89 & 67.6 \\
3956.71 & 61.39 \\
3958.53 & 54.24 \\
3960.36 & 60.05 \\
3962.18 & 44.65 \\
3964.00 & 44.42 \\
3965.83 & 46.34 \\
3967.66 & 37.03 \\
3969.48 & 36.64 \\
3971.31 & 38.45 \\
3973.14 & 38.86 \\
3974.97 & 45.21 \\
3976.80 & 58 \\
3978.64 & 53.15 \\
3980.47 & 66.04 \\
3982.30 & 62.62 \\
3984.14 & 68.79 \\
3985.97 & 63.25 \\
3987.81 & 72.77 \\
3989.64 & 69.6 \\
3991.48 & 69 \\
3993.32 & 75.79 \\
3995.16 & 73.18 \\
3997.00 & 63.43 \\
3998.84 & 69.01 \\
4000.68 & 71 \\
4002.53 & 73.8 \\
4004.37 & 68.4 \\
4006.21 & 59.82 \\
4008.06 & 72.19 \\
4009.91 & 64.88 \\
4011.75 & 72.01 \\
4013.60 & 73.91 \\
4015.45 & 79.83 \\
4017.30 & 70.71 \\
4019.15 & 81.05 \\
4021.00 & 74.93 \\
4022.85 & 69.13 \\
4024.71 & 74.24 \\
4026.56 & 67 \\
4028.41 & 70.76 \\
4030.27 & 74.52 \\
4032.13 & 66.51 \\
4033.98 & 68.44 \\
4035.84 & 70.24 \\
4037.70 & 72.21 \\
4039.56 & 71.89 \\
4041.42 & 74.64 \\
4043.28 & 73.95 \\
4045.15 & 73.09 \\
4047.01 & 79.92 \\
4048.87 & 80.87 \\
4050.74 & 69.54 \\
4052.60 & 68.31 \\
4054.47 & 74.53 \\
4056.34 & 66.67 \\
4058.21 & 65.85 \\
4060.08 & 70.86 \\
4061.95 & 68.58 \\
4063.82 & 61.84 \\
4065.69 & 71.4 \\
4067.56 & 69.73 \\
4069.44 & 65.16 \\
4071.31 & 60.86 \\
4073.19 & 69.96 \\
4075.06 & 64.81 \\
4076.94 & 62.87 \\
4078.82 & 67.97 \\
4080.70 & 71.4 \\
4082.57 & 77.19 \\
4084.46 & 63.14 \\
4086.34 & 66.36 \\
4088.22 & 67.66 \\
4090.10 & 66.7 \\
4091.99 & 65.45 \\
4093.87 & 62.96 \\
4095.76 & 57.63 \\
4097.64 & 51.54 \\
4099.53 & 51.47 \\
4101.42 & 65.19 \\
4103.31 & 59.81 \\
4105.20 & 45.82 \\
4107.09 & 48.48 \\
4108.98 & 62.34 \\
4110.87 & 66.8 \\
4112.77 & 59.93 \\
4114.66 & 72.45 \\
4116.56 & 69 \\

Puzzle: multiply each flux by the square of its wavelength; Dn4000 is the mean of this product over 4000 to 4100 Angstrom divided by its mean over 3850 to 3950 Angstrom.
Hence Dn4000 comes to 1.3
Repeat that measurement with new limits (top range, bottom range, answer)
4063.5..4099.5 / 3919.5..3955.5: 1.24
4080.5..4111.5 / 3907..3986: 1.19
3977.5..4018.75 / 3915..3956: 1.24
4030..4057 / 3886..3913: 1.41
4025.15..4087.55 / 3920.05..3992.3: 1.32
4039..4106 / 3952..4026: 1.11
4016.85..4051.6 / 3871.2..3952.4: 1.38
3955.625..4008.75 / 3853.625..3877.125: 1.04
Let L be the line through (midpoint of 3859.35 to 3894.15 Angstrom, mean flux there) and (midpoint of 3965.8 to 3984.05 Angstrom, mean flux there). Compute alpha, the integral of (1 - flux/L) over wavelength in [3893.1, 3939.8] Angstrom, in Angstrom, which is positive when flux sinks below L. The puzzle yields -3.4 Angstrom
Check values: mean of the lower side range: 54.8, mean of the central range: 56.4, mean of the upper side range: 49.3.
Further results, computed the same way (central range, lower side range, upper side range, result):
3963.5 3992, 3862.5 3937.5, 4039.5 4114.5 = 2.8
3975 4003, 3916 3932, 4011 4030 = 0.8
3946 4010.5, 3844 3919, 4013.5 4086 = 5.0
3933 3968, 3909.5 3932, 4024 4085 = 4.0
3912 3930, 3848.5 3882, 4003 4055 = 0.8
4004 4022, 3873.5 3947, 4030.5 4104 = -2.4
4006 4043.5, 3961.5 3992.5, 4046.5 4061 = -3.9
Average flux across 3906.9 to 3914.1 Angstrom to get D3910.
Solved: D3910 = 63.1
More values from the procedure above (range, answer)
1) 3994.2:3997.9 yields 68.4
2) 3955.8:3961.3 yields 58.5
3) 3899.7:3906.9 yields 59.2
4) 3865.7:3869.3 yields 63.2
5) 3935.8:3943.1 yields 55.1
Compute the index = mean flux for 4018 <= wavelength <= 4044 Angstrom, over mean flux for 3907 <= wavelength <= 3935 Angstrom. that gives 1.3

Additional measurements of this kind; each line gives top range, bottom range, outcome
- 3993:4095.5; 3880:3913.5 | 1.28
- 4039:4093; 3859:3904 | 1.25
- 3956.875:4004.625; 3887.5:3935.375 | 1.05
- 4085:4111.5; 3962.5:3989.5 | 1.14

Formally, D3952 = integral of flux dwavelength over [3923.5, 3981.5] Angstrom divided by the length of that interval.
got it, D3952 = 52.8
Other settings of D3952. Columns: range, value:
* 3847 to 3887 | 58.3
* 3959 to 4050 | 65.4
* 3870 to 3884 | 55.8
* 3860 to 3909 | 55.5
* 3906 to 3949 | 57.5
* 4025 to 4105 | 67.7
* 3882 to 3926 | 57.1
